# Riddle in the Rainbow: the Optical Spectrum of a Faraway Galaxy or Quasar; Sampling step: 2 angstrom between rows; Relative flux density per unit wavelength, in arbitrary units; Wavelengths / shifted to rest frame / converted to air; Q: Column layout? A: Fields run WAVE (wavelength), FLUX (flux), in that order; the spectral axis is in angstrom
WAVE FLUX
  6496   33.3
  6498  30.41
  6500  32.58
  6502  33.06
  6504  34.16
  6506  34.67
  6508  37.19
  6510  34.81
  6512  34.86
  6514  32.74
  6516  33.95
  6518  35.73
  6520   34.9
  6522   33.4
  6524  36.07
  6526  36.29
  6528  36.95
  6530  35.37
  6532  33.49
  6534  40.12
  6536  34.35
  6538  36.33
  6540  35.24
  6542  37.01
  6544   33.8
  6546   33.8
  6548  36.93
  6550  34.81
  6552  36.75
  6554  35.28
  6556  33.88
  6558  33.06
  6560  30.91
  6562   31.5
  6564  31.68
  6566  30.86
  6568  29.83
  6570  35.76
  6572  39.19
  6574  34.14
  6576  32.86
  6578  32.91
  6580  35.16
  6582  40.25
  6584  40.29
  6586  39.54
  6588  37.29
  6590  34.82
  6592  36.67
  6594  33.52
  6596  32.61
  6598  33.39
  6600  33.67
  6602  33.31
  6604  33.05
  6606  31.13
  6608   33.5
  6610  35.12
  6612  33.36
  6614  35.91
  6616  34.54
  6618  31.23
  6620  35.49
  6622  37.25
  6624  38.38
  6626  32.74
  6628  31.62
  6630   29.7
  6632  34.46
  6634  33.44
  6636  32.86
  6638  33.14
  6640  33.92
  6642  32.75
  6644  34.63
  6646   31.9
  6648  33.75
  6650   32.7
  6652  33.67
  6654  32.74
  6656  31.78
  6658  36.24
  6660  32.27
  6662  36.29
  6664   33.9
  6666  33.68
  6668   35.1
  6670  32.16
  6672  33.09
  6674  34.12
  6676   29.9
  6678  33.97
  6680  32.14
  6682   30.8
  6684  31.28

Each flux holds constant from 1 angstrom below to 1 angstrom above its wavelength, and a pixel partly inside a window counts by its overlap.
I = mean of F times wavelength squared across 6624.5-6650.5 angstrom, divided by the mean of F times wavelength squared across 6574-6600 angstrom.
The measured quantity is 0.94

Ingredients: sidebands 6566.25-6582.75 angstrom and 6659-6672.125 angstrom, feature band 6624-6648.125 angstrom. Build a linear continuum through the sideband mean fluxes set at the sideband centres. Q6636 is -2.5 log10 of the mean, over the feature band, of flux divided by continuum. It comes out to 0.03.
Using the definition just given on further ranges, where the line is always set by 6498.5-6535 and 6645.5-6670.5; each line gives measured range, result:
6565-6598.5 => -0.029 mag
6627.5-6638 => 0.043 mag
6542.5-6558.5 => -0.009 mag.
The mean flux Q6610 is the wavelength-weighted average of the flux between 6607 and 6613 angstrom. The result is 34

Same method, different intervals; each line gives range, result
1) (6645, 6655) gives 33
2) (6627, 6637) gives 32.4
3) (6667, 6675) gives 33.6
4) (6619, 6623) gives 36.4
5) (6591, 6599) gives 34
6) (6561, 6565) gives 31.6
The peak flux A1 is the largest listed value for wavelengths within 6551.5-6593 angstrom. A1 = 40.29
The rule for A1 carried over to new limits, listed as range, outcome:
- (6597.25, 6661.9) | 38.38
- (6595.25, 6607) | 33.67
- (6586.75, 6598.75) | 37.29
